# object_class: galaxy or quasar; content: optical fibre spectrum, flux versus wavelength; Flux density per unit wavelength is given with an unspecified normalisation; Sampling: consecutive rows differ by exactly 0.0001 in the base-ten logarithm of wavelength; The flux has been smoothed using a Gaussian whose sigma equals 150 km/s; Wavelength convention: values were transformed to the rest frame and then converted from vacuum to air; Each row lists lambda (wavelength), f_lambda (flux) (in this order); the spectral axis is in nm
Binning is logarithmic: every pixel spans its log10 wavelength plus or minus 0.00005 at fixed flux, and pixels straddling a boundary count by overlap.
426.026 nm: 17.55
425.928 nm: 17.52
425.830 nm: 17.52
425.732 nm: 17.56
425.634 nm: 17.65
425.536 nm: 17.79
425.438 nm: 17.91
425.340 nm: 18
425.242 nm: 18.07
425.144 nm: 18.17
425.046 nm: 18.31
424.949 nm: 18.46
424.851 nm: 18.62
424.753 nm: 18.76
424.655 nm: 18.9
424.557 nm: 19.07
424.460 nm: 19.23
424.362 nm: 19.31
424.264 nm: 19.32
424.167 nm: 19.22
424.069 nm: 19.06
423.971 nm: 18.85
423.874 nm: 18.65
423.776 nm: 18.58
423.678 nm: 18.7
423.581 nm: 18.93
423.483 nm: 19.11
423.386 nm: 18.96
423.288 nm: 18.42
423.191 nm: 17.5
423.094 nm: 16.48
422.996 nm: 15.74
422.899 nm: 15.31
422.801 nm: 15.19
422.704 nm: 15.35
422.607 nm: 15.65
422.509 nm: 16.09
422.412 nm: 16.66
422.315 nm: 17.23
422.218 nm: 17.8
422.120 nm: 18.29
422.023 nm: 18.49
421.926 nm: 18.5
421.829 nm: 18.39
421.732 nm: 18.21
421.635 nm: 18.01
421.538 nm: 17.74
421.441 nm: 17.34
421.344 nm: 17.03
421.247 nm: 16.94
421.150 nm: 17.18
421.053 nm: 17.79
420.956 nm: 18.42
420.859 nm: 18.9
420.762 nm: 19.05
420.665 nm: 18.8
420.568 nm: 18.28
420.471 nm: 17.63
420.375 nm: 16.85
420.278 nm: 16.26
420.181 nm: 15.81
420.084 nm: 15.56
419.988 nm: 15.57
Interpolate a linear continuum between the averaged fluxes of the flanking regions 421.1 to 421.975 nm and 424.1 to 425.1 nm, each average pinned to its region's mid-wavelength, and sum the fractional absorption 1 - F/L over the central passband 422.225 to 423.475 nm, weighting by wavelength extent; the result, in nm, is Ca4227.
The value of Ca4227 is 0.11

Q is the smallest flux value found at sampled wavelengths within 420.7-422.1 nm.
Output 16.94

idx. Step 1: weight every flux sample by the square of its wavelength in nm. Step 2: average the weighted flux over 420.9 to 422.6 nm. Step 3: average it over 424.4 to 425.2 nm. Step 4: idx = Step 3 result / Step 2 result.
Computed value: 1.08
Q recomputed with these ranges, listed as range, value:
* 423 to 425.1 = 16.48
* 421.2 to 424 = 15.19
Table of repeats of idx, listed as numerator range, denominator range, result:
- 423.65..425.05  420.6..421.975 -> 1.06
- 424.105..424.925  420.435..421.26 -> 1.07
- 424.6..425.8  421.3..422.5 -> 1.04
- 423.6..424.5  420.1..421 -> 1.09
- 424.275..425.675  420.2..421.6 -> 1.06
